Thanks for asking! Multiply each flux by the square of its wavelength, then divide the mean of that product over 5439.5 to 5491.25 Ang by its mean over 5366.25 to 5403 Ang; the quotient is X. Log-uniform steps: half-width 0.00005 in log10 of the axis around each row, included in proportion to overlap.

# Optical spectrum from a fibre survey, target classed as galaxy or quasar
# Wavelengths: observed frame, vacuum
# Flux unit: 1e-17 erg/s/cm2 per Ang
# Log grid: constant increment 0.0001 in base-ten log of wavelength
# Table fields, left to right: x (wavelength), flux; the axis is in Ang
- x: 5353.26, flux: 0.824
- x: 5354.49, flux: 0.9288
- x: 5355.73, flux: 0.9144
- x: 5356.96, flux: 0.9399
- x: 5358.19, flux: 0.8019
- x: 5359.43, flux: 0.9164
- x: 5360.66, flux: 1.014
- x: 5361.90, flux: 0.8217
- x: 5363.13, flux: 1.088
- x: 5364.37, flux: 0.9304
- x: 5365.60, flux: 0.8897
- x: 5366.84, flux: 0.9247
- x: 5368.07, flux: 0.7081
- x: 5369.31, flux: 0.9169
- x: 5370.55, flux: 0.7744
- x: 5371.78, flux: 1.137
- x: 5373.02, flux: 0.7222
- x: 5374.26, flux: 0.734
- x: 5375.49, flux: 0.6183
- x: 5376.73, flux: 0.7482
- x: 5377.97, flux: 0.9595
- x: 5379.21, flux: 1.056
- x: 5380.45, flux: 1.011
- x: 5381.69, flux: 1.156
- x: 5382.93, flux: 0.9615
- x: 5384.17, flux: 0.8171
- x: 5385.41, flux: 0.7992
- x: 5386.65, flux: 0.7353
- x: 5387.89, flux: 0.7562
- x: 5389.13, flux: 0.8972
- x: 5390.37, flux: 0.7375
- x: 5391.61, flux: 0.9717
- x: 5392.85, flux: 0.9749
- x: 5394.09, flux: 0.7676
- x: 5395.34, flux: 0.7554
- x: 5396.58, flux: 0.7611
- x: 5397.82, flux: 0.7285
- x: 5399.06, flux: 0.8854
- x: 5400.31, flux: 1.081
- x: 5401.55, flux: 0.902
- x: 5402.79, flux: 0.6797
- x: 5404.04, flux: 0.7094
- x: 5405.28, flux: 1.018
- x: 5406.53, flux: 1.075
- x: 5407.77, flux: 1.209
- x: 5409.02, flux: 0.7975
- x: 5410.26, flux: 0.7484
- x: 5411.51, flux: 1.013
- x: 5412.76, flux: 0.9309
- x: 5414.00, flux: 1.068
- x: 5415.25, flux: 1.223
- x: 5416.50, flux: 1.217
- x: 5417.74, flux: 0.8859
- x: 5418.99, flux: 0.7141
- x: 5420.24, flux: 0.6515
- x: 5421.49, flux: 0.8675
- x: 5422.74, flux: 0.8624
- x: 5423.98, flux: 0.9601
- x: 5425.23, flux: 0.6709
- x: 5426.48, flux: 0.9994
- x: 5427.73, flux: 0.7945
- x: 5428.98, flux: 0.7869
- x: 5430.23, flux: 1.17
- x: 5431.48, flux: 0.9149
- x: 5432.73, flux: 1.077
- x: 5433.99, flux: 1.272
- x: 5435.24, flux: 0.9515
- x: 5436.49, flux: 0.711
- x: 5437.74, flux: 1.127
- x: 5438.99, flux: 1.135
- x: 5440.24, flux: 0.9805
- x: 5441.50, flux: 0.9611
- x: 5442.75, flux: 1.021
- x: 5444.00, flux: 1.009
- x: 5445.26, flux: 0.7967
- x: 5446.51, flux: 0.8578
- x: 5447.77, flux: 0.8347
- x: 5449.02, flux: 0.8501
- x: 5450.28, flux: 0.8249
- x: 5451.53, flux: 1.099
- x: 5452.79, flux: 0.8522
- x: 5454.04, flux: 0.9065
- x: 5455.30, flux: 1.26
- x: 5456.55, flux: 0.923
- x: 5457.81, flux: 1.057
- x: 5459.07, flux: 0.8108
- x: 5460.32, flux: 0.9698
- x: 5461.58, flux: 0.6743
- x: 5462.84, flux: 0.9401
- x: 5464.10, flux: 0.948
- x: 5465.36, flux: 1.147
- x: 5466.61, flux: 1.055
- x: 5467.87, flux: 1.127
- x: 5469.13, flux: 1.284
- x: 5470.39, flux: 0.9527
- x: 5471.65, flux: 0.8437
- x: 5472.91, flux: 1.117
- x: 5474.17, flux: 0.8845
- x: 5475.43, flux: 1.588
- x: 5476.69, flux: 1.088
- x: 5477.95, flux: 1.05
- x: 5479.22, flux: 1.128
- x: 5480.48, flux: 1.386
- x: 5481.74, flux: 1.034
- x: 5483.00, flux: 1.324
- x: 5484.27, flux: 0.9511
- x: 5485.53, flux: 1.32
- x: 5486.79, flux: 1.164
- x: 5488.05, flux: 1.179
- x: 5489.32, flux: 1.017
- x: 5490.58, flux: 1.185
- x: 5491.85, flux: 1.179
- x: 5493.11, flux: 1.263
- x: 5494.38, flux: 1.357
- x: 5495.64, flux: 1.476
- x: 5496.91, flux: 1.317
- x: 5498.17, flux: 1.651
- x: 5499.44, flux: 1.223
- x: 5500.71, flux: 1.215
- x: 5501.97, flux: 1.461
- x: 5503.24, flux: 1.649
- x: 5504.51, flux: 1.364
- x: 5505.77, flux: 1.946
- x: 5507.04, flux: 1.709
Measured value 1.24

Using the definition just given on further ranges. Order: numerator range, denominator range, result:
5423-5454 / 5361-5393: 1.10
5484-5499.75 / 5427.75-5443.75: 1.29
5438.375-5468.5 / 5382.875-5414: 1.12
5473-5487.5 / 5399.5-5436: 1.28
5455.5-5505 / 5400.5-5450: 1.27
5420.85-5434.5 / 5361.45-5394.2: 1.09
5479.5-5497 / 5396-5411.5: 1.42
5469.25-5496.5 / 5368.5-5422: 1.36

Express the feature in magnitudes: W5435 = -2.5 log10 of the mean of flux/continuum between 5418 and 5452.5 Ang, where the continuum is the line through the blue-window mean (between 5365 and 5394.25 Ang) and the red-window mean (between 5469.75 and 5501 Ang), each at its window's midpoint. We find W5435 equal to 0.132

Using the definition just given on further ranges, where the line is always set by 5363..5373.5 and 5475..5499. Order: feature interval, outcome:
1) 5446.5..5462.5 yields 0.24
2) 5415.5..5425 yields 0.18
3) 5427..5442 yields 0.10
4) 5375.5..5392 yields 0.07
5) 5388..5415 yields 0.11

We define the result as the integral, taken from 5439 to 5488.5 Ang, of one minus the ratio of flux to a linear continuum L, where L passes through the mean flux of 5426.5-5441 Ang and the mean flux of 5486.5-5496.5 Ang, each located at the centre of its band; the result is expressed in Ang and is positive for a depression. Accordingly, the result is 3.8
